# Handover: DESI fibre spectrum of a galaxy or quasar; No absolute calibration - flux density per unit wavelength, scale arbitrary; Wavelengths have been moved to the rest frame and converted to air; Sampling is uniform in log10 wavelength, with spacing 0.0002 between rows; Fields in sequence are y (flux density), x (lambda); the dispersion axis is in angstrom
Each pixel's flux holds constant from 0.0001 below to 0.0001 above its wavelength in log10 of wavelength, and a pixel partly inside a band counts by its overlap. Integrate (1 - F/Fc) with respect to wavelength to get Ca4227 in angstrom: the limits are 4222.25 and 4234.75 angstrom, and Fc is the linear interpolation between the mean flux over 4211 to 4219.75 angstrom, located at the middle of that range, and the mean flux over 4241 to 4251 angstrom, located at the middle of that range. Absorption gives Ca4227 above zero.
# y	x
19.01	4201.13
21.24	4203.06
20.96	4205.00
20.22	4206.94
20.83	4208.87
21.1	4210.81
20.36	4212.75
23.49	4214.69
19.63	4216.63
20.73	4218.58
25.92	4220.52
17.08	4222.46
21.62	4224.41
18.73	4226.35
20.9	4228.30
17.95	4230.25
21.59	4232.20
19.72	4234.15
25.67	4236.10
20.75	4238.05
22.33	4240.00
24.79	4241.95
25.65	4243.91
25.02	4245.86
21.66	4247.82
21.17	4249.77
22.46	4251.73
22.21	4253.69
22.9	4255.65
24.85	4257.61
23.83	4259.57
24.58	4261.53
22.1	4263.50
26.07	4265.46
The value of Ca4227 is 1.4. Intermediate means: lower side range 21.2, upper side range 23.6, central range 19.8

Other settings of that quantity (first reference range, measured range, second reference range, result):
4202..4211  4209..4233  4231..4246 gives 1.2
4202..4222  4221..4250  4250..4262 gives 0.9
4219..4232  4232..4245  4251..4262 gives -0.8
